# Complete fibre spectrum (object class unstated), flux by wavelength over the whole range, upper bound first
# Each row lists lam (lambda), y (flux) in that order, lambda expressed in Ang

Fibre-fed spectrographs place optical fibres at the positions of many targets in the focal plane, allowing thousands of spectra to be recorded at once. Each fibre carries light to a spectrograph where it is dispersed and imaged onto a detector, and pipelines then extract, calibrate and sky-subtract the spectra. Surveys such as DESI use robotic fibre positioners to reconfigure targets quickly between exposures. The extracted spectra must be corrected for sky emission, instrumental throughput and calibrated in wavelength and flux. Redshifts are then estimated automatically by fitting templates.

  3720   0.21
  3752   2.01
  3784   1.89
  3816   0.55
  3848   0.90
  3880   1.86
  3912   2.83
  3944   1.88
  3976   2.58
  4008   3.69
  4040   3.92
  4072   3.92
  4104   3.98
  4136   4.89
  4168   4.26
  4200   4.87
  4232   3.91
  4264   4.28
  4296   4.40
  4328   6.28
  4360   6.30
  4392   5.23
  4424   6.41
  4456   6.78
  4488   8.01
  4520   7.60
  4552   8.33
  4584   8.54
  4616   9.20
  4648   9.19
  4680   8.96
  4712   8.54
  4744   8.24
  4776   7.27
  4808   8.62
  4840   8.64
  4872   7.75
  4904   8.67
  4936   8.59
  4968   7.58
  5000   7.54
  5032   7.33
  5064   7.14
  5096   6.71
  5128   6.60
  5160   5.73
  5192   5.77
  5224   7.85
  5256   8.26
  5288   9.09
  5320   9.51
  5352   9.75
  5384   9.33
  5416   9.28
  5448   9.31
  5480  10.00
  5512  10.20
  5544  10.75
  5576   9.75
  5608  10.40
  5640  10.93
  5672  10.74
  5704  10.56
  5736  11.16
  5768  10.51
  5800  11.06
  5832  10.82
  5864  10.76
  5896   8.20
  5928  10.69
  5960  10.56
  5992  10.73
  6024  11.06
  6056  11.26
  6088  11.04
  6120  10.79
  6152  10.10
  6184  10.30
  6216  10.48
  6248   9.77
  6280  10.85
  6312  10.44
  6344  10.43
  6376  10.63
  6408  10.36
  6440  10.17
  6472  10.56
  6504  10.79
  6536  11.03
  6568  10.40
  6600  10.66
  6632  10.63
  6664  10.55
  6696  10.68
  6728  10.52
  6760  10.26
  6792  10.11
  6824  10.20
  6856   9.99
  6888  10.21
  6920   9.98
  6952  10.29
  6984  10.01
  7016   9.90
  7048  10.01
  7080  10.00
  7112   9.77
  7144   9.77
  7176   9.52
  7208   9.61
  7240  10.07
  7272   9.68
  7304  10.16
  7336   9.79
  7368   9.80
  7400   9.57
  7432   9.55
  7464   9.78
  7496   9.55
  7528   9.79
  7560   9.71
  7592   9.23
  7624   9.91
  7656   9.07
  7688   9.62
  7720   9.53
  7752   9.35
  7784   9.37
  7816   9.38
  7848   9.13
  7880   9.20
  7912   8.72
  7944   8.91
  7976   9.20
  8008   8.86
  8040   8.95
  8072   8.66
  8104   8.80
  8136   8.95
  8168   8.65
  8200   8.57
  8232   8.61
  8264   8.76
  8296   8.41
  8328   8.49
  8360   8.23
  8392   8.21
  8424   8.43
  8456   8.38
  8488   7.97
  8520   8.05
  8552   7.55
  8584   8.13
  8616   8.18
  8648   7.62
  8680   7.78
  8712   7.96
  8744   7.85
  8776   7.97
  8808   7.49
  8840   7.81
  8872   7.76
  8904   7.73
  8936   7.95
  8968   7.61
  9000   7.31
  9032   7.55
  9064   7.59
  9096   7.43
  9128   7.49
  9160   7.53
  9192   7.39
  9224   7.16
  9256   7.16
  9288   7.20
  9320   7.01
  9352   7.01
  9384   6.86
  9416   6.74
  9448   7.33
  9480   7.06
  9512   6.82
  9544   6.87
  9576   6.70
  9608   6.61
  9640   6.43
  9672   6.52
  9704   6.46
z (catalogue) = 0.000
